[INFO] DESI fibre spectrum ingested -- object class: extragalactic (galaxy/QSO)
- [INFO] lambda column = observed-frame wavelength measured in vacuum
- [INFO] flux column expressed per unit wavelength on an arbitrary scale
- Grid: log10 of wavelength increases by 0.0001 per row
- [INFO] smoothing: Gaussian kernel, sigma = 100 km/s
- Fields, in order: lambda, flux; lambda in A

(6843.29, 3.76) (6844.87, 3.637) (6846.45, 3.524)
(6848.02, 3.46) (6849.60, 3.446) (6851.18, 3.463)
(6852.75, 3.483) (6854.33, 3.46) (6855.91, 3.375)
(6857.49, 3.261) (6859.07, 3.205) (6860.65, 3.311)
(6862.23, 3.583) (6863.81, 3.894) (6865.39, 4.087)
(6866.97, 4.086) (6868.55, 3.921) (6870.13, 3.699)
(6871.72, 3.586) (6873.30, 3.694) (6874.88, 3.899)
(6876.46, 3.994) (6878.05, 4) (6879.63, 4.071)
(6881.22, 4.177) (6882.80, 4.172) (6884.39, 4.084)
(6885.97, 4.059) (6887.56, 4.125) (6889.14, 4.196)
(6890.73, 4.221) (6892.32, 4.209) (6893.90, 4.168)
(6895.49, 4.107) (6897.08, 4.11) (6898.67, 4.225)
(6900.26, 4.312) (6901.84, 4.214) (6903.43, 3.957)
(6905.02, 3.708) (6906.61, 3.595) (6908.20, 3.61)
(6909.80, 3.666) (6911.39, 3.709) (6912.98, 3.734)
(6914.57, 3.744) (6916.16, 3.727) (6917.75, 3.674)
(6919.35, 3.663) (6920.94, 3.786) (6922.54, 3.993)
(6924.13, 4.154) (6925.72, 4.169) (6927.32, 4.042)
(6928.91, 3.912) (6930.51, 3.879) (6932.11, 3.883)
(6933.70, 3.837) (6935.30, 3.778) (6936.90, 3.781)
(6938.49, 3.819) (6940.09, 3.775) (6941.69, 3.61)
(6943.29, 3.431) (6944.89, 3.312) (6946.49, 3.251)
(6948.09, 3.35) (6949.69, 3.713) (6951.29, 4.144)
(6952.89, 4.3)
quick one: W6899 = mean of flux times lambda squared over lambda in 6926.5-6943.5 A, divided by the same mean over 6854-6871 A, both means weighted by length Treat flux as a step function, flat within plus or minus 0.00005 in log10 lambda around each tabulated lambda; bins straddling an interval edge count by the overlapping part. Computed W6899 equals 1.07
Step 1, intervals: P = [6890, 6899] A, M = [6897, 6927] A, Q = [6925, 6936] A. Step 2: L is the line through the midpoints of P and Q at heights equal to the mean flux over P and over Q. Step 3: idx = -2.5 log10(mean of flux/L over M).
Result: 0.05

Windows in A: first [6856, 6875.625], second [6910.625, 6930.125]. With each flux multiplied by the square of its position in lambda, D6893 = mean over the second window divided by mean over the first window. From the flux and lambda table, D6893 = 1.07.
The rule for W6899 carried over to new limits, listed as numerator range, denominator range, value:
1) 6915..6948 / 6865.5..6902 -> 0.94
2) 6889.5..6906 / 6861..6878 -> 1.08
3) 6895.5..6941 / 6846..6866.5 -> 1.12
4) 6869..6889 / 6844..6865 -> 1.15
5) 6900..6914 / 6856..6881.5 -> 1.03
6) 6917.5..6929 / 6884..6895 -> 0.96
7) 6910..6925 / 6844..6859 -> 1.12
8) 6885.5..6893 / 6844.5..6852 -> 1.20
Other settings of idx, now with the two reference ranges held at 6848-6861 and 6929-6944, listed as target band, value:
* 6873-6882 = -0.14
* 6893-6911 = -0.10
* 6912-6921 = -0.01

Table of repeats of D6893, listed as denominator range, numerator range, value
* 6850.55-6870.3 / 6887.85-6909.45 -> 1.13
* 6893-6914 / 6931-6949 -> 0.93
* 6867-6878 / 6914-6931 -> 1.03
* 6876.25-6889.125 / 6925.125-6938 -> 0.97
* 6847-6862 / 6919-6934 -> 1.19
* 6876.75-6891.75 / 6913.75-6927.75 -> 0.95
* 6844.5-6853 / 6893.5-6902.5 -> 1.22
